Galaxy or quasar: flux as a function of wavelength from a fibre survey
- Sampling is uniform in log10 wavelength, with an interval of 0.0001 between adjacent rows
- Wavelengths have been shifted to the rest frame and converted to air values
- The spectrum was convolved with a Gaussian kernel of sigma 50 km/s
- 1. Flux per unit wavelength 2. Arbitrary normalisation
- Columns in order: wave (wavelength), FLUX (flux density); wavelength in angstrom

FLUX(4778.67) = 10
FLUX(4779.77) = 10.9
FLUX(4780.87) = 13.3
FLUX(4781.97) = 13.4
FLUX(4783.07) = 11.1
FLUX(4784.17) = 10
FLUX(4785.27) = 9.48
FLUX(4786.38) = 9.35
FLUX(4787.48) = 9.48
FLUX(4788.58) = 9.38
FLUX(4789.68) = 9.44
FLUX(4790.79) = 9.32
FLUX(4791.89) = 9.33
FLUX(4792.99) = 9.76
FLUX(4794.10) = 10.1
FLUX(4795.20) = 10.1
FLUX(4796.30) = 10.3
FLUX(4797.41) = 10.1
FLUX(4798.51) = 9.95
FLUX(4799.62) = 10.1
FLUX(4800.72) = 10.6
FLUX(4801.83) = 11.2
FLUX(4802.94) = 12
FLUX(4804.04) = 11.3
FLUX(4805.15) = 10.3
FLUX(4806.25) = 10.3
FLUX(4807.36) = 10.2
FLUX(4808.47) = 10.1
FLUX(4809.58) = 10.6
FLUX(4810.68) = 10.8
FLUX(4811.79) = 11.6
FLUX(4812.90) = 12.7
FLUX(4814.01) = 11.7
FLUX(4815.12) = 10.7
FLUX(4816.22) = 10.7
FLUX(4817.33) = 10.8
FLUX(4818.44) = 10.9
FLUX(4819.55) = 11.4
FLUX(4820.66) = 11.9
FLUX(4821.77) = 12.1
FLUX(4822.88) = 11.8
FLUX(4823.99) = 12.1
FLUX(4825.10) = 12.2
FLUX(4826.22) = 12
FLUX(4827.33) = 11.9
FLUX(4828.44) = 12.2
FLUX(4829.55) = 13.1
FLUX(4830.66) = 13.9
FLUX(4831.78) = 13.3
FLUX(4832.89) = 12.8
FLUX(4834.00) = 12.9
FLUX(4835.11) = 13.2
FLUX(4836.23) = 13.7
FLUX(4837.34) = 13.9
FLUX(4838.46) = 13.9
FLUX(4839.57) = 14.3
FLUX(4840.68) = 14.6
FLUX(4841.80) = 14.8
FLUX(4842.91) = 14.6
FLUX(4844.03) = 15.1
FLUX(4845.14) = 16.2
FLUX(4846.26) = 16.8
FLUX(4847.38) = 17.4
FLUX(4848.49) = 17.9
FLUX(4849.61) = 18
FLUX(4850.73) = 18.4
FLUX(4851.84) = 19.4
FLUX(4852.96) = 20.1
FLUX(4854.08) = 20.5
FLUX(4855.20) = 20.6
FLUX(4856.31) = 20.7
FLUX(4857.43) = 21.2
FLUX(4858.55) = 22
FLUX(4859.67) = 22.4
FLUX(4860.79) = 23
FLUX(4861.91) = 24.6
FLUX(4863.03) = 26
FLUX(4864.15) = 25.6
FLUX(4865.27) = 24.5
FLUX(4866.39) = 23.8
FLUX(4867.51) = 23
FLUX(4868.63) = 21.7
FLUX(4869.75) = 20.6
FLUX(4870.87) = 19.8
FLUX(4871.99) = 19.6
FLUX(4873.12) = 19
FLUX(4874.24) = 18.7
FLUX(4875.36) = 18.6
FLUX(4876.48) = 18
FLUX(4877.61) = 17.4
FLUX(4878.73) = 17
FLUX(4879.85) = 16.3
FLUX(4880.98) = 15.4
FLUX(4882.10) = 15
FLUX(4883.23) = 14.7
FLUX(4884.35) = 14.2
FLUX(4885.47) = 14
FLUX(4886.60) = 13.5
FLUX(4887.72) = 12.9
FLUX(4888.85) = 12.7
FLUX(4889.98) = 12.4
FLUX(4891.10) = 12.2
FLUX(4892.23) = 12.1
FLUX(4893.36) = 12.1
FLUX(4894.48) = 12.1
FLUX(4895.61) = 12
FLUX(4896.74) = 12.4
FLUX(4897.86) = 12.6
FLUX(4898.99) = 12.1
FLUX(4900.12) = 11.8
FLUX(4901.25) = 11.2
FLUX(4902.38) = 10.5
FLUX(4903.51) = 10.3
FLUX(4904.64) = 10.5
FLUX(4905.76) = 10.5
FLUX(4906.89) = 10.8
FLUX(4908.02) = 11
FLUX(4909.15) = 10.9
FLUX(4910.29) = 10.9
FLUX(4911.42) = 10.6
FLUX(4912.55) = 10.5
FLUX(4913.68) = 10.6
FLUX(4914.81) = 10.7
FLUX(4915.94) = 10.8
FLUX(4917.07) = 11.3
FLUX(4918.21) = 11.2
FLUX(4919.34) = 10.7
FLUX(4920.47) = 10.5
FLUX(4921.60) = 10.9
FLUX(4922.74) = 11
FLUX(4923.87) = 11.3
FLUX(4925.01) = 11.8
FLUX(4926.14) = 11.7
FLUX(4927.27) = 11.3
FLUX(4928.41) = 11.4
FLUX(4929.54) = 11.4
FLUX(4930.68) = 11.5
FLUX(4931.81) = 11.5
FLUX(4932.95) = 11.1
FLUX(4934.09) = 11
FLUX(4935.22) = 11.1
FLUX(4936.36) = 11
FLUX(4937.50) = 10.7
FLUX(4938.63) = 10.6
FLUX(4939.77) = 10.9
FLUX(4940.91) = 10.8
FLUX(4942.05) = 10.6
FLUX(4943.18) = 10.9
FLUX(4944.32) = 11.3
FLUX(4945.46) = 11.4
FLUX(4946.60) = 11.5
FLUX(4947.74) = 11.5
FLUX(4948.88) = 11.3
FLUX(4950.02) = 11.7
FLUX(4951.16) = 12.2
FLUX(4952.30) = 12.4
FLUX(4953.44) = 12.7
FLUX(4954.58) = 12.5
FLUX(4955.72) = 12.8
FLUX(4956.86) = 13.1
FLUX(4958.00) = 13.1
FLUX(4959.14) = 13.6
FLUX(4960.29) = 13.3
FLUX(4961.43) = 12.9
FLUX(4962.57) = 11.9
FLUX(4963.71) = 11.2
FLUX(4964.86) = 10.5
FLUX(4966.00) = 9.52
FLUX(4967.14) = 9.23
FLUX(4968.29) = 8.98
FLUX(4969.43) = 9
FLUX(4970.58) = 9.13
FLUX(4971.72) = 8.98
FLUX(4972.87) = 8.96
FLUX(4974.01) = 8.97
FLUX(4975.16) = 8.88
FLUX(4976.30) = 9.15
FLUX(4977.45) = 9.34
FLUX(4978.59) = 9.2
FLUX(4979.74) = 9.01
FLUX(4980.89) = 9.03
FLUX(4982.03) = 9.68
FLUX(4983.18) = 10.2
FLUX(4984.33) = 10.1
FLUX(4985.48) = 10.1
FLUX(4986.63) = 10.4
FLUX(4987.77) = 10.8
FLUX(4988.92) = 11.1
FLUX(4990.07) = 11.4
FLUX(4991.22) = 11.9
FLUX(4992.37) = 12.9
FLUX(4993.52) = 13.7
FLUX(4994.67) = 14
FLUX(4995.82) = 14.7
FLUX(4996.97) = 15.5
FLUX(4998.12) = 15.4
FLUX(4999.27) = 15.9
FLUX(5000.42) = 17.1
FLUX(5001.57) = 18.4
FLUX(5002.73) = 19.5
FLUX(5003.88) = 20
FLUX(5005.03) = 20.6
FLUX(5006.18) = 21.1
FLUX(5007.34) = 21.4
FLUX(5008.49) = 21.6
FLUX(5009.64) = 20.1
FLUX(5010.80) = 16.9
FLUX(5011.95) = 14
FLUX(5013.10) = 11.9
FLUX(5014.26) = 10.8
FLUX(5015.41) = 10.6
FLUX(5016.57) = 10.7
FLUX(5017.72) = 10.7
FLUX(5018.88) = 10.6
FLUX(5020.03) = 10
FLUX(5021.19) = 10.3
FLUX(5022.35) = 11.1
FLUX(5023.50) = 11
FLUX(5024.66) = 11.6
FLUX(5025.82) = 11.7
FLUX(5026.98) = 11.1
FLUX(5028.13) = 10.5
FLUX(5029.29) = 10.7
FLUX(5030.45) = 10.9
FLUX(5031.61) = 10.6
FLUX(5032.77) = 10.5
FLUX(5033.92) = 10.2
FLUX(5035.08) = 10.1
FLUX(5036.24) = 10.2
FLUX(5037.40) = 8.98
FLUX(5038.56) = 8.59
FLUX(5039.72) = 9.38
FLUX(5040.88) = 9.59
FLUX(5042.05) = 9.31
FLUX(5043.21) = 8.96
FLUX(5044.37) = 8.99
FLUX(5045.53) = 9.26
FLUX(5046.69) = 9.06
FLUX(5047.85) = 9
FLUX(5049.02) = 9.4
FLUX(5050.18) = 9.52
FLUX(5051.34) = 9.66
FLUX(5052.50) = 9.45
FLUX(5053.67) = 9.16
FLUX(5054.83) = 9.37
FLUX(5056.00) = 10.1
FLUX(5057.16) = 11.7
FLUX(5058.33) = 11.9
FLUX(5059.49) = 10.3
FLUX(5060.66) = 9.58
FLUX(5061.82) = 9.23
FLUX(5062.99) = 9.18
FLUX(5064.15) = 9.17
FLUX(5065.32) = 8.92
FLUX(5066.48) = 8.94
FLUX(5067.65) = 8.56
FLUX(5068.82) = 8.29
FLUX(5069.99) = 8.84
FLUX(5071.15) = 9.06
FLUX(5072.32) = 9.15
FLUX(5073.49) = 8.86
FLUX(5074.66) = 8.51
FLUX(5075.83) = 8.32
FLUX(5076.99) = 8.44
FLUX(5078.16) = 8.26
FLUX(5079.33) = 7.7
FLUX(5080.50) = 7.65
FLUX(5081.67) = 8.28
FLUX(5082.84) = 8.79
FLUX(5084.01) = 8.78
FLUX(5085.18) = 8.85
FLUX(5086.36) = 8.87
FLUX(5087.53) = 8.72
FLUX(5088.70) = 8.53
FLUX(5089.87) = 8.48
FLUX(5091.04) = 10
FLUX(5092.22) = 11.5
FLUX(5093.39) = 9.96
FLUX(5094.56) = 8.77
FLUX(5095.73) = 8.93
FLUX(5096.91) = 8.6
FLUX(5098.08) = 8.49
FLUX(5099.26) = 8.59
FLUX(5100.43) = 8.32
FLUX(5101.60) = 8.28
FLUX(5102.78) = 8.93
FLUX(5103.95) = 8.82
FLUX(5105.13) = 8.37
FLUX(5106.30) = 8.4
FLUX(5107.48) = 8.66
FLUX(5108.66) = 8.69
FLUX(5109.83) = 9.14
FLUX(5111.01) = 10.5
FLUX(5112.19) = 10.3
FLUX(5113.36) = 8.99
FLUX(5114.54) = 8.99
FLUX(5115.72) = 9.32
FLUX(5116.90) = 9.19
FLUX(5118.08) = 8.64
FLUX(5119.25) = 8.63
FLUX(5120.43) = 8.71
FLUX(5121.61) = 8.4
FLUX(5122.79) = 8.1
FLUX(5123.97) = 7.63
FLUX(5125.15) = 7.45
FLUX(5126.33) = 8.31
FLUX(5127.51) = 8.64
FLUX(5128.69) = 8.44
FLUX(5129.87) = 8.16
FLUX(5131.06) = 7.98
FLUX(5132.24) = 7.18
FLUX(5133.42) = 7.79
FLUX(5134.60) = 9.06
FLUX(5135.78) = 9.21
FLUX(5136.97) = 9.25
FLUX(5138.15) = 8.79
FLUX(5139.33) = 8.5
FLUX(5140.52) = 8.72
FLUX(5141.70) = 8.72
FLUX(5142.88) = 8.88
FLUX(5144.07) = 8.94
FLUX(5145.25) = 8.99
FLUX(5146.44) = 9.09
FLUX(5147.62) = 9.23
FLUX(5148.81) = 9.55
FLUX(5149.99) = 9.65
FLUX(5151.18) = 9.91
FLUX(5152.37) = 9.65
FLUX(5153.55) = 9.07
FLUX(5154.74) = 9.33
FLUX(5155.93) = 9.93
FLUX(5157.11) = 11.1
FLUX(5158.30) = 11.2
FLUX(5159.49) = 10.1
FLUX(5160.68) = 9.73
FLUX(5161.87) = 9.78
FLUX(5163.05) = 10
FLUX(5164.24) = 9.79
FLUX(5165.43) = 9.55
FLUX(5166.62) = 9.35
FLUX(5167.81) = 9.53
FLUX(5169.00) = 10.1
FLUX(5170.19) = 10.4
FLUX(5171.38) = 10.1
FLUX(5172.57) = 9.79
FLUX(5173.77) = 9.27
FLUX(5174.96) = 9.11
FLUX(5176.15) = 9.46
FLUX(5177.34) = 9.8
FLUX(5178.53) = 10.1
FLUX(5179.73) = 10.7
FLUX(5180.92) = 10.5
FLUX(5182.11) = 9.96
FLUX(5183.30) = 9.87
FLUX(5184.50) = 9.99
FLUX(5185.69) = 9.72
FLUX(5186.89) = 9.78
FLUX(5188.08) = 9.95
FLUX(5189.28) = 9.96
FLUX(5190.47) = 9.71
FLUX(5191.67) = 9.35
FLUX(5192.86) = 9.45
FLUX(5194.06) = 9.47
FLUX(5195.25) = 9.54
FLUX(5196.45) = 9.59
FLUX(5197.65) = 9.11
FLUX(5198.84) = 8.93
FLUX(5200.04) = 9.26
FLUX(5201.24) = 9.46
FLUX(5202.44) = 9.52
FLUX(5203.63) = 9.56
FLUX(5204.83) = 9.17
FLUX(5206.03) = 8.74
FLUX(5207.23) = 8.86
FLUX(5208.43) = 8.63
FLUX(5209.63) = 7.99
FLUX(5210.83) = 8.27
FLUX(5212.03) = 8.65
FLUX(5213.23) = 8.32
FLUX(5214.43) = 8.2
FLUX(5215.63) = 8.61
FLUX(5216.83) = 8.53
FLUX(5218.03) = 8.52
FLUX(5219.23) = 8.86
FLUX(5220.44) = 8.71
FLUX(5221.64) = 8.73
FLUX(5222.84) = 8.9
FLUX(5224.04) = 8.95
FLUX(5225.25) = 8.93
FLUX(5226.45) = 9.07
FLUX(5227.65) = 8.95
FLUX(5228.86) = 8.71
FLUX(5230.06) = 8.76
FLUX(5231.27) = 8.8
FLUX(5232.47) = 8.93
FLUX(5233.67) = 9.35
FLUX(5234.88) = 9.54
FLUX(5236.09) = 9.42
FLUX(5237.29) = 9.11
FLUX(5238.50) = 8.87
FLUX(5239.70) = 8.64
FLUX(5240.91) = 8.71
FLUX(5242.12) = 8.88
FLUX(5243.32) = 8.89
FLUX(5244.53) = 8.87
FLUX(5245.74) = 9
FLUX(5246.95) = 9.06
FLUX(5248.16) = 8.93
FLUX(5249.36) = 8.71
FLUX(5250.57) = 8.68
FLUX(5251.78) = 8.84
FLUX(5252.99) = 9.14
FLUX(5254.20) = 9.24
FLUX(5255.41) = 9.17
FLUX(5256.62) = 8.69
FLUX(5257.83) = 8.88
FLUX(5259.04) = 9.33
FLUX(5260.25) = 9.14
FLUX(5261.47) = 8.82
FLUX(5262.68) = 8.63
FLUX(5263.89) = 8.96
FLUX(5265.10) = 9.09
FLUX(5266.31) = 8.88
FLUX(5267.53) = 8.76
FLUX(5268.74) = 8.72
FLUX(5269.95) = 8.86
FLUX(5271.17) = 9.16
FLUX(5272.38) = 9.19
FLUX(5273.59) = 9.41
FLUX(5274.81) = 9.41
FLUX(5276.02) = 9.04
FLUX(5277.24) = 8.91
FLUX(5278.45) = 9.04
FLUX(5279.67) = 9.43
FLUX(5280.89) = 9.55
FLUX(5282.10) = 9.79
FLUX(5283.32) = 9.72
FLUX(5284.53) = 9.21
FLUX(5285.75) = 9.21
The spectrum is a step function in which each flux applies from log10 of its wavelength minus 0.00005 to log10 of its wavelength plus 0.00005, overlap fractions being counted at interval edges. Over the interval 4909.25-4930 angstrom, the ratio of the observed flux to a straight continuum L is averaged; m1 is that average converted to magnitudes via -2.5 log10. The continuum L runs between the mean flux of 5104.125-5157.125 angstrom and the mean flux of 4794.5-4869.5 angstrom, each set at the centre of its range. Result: 0.19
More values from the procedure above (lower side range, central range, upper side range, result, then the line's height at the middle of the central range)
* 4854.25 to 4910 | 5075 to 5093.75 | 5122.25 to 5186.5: 0.25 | 11.1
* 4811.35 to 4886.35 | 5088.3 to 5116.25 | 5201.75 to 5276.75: 0.26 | 11.6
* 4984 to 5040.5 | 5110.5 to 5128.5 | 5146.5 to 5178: 0.22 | 10.7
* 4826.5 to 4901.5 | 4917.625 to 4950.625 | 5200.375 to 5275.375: 0.33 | 15.2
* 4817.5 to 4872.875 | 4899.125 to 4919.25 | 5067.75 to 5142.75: 0.35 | 15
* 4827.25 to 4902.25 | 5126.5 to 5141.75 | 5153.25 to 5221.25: 0.25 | 10.6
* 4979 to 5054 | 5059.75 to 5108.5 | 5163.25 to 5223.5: 0.25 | 11.1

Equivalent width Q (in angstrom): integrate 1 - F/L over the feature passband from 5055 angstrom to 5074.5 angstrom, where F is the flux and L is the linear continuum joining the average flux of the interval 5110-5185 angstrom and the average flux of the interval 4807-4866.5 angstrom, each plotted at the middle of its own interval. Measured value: 2.7 angstrom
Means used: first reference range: 15.6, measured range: 9.46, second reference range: 9.29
